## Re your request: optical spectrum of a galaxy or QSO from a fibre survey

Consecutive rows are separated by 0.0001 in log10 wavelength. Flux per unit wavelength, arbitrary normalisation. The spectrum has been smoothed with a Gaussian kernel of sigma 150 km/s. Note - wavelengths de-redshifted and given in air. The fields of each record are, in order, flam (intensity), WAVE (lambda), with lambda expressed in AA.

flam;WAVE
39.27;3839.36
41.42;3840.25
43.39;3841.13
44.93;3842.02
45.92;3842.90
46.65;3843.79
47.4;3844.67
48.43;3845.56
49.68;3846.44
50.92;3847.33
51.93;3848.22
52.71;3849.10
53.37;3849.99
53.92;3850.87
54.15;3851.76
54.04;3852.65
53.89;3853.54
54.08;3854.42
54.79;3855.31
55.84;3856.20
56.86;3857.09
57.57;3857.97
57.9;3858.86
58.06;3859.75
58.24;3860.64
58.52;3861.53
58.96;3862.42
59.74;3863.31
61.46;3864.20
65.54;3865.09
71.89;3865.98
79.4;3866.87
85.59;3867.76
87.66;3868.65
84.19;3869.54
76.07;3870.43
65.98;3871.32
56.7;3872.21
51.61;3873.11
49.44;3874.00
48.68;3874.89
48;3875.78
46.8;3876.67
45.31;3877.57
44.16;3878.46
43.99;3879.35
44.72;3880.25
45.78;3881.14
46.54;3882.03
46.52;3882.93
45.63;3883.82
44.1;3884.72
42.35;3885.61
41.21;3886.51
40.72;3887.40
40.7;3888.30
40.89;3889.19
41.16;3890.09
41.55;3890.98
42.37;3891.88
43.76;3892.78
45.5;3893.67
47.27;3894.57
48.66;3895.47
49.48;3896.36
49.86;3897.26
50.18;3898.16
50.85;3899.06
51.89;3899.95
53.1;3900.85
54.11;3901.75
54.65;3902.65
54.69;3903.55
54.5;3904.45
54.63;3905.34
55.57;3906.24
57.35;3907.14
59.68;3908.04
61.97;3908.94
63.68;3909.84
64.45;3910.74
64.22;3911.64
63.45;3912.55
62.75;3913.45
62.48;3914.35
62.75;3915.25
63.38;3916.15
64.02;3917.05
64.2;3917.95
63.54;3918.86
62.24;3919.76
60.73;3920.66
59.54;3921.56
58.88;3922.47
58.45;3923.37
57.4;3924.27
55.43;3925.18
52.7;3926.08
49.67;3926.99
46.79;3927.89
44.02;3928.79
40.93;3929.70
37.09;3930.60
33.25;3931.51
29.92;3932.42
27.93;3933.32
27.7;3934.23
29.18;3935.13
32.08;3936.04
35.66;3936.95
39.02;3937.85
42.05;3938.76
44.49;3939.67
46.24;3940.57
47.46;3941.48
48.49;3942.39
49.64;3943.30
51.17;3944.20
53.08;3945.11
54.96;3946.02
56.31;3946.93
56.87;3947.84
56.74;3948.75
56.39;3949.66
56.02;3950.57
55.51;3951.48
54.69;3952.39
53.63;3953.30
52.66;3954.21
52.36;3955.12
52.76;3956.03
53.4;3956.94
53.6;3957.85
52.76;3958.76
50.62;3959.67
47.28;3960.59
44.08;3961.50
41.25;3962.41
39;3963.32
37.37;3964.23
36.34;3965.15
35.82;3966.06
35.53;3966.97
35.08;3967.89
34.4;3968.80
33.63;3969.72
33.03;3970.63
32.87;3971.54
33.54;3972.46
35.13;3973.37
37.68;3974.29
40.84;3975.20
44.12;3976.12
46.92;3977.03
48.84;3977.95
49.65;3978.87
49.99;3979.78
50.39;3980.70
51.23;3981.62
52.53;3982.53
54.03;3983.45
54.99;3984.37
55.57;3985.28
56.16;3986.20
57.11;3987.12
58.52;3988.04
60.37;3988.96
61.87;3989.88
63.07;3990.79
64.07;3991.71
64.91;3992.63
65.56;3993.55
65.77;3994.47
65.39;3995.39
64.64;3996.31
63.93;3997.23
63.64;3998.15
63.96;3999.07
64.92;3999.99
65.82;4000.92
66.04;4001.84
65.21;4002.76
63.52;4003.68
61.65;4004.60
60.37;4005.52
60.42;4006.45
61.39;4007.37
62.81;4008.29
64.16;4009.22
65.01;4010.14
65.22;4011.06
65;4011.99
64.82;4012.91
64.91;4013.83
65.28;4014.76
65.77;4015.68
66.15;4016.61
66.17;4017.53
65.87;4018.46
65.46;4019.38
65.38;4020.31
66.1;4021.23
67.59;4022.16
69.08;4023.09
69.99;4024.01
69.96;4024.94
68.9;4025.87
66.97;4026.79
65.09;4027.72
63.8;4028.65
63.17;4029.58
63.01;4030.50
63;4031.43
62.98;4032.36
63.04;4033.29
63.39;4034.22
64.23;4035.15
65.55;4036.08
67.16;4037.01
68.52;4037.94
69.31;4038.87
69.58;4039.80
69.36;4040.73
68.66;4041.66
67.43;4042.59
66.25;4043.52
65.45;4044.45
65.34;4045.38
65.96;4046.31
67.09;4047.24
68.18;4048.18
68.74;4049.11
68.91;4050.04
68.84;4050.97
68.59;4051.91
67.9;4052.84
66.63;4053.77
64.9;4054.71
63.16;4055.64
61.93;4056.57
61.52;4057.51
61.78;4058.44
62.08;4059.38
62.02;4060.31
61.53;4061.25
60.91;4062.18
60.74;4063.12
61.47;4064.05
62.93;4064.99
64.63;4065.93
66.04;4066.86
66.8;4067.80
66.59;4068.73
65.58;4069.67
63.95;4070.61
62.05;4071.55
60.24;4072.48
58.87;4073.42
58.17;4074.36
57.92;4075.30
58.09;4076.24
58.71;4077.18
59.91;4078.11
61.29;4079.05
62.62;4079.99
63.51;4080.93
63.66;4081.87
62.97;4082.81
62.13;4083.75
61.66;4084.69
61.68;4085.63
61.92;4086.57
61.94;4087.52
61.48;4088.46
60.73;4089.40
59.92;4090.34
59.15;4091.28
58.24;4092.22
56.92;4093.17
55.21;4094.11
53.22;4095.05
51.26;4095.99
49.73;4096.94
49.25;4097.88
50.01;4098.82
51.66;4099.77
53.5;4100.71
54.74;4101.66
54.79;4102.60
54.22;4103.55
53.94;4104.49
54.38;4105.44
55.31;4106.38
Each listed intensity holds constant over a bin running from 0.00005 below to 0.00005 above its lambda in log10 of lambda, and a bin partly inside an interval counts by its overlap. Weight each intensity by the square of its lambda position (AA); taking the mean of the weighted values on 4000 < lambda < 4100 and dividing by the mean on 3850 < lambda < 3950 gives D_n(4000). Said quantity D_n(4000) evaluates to 1.29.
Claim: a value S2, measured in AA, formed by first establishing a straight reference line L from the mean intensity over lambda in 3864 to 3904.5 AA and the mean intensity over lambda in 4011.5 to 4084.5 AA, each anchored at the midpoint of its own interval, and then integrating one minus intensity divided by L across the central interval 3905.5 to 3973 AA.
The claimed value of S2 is 8.7 AA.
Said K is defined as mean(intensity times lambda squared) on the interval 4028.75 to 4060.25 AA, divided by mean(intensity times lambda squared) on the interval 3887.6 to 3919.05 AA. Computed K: 1.30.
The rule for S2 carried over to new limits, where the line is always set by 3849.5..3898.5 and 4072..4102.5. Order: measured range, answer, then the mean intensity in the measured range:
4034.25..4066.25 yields -4.55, 65.5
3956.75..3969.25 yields 2.95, 42.4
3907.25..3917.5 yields -1.57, 62.8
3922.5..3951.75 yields 4.69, 46.1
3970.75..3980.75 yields 2.45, 42.1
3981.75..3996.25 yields -1.00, 60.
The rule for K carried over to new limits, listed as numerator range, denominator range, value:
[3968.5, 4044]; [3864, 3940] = 1.22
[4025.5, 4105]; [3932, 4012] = 1.27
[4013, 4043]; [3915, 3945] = 1.45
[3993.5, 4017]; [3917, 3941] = 1.44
